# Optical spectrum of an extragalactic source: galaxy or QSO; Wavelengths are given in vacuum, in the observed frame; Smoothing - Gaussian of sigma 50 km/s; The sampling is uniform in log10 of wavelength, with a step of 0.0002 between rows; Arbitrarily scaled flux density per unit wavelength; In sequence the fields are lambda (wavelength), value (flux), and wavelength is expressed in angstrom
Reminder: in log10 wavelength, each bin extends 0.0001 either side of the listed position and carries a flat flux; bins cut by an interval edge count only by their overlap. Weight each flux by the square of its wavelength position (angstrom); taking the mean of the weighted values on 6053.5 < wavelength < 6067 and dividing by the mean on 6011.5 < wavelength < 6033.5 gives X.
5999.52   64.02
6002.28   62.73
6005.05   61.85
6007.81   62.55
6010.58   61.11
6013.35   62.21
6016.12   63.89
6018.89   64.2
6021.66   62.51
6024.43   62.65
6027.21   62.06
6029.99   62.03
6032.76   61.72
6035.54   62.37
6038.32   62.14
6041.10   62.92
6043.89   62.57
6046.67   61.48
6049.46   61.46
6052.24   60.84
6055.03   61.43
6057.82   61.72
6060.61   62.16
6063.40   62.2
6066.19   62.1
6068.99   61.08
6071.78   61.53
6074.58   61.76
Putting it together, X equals 1.00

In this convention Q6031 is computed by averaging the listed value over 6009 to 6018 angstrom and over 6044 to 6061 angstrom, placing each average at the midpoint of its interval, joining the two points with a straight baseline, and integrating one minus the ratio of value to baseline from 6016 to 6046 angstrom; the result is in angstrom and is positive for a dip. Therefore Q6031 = -0.2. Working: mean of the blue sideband 62.5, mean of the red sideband 61.6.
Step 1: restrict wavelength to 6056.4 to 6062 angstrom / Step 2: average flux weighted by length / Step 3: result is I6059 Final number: 61.9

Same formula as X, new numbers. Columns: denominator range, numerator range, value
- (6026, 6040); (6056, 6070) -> 1.01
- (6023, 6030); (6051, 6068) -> 1.00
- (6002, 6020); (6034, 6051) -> 1.00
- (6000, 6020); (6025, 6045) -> 1.00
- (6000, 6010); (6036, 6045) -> 1.01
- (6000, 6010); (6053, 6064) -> 1.01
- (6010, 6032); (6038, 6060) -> 1.00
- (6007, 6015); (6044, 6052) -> 1.01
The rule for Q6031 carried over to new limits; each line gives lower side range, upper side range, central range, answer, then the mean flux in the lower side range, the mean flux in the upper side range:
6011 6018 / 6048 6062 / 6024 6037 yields 0.0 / 62.9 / 61.5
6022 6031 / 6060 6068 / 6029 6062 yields 0.1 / 62.3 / 62.1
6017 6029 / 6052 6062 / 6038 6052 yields 0.0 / 62.9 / 61.6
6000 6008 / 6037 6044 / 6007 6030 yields 0.0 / 62.6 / 62.5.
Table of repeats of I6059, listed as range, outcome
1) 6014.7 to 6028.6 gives 63.1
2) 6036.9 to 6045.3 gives 62.5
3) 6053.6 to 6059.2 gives 61.5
